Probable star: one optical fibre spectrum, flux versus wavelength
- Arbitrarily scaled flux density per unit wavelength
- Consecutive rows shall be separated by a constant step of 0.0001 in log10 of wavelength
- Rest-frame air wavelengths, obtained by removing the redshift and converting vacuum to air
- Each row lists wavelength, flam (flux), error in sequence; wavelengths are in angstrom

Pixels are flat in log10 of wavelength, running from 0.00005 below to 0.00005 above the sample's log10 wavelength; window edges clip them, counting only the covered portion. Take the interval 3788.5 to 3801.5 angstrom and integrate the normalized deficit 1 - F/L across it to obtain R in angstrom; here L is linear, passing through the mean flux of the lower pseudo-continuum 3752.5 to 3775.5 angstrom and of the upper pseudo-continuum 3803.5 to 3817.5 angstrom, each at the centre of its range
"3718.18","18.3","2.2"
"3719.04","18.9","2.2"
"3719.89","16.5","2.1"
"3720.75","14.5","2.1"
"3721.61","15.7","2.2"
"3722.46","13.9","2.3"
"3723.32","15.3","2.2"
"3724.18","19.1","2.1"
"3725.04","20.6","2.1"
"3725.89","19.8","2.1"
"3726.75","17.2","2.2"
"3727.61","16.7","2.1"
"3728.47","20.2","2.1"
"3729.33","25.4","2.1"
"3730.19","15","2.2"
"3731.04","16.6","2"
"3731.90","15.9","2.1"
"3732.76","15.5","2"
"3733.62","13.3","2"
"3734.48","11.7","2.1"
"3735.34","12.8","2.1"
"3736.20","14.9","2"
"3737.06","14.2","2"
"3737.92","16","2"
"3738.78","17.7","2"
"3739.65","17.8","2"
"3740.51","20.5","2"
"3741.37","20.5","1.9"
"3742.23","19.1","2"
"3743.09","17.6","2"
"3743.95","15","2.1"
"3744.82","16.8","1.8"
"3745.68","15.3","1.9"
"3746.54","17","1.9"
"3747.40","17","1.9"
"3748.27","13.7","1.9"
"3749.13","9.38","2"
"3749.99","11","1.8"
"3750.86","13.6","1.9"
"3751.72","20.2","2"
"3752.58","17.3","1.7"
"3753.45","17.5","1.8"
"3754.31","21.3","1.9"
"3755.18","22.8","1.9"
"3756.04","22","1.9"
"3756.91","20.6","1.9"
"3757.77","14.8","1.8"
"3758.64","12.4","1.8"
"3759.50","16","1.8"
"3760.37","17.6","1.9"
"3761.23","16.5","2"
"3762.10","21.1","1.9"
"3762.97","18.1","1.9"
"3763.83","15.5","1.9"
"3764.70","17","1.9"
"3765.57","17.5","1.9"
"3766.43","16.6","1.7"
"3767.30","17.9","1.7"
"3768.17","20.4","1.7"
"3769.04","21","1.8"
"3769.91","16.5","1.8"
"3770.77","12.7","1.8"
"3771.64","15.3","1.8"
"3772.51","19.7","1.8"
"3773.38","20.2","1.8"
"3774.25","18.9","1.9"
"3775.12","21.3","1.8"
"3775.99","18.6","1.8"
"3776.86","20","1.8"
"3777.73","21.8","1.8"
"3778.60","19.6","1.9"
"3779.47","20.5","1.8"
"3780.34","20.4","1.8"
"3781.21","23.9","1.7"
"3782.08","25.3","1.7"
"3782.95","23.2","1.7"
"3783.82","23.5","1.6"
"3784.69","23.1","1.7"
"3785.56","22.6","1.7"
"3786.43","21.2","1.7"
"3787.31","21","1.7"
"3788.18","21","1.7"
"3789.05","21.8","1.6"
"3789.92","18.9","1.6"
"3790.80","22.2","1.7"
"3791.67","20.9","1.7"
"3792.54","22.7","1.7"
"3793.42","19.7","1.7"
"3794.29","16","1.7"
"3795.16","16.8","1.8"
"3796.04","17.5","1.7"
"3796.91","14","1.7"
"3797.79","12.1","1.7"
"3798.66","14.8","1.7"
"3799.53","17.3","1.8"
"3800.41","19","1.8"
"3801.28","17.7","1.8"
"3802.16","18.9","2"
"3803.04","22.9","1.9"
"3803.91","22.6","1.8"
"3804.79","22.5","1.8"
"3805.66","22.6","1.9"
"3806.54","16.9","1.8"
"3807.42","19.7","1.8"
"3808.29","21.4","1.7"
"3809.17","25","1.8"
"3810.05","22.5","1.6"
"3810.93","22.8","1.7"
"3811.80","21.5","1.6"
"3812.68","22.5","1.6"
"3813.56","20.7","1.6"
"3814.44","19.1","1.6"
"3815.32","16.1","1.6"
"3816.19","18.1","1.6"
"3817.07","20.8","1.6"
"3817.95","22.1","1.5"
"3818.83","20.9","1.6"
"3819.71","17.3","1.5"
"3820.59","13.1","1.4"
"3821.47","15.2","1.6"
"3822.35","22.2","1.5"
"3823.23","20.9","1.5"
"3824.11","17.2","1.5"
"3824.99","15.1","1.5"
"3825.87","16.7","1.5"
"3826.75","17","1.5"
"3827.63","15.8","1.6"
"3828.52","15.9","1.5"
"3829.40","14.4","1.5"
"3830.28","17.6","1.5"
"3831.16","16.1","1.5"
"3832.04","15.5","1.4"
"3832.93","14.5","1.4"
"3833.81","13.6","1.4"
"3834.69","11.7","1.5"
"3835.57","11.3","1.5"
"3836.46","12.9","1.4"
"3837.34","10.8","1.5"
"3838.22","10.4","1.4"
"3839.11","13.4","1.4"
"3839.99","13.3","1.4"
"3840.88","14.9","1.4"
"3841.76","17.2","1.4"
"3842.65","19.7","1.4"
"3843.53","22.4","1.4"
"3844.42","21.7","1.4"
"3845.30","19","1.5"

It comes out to 1.2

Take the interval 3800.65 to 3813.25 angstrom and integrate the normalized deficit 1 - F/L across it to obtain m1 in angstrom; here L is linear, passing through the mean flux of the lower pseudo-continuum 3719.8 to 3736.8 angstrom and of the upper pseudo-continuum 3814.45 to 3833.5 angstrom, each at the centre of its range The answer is -3.09 angstrom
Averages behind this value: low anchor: 16.5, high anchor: 17.3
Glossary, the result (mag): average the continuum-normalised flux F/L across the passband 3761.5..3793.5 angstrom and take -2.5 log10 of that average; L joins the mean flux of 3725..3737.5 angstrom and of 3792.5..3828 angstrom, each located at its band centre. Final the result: -0.12 mag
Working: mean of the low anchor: 16.5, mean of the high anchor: 18.9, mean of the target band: 20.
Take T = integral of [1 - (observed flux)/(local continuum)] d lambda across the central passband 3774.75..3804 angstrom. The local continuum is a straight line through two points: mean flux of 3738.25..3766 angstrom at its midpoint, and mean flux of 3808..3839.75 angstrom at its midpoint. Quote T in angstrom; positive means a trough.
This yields -4.8 angstrom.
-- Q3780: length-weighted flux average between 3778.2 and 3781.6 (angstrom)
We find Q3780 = 21.1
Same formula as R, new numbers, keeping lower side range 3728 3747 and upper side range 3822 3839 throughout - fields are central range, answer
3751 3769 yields -1.94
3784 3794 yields -3.44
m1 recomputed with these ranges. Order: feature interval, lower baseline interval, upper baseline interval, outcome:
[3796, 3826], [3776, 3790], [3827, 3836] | -2.7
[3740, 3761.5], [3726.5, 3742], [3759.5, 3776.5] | 0.4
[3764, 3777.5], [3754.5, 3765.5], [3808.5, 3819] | 0.2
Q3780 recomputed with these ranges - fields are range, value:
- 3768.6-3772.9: 17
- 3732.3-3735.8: 13.4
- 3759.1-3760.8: 16.8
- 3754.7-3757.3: 21.8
